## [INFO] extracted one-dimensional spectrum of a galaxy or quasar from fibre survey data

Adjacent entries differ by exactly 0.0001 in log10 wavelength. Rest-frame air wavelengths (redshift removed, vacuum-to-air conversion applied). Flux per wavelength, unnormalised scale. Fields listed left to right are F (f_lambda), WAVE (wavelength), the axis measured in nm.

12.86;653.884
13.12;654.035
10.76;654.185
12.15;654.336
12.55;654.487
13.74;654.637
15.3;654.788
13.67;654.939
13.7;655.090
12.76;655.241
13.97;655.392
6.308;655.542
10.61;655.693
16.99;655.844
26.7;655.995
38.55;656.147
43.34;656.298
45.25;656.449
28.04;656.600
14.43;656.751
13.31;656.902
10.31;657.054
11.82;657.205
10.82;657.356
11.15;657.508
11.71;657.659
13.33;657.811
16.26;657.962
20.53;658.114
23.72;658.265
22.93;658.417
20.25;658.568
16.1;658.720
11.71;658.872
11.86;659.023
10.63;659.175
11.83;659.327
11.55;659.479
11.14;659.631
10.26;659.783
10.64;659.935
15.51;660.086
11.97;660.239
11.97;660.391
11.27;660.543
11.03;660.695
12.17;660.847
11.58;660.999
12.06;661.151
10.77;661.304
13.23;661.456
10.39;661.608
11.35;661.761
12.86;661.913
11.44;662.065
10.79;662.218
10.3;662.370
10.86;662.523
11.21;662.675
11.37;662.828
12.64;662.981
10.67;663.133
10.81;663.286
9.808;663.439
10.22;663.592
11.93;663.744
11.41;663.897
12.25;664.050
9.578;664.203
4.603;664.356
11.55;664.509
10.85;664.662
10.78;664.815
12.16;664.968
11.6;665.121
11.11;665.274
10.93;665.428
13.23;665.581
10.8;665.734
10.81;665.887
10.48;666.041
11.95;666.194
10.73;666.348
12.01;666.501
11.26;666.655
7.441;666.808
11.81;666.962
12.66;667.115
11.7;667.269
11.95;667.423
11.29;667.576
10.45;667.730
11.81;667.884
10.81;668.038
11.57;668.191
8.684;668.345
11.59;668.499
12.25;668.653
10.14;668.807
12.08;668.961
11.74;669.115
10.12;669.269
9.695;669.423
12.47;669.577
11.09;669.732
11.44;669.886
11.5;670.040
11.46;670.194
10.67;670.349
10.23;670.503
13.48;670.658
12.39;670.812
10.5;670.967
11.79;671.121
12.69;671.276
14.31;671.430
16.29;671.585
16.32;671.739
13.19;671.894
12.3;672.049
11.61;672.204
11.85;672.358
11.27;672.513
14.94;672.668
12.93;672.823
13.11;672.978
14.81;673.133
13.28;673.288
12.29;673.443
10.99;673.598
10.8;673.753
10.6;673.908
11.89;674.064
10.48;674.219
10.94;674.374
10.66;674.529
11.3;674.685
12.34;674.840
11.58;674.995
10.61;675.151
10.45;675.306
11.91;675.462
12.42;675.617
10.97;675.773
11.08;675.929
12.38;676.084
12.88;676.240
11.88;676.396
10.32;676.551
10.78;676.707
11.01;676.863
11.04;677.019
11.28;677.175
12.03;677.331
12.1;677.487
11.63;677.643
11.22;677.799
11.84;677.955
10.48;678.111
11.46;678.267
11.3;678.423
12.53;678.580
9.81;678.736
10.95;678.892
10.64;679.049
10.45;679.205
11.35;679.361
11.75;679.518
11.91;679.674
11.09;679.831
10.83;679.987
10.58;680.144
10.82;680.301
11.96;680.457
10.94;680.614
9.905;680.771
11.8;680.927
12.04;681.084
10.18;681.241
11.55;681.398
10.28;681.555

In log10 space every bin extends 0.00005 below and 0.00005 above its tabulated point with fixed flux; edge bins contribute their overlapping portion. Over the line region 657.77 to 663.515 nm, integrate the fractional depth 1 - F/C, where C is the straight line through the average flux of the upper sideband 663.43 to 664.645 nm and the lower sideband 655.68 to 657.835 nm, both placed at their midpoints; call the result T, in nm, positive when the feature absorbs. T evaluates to 0.87 nm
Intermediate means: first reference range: 20.9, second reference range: 10.2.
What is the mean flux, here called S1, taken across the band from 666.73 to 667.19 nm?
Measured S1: 10.6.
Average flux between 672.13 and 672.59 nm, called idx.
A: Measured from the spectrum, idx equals 11.6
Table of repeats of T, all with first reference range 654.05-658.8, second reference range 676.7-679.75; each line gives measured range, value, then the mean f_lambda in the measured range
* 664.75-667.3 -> 0.621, 11.3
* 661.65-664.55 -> 0.911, 10.8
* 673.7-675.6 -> 0.179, 11.2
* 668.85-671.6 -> 0.376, 11.8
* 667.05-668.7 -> 0.348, 11.3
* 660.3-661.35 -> 0.310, 11.6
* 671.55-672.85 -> -0.026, 13.3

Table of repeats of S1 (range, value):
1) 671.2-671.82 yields 14.9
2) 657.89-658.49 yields 20.9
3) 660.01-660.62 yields 12.7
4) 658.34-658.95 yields 17.7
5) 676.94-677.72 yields 11.6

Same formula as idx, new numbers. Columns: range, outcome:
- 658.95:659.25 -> 11.2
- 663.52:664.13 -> 11.5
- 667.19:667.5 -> 11.8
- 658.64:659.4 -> 12.5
